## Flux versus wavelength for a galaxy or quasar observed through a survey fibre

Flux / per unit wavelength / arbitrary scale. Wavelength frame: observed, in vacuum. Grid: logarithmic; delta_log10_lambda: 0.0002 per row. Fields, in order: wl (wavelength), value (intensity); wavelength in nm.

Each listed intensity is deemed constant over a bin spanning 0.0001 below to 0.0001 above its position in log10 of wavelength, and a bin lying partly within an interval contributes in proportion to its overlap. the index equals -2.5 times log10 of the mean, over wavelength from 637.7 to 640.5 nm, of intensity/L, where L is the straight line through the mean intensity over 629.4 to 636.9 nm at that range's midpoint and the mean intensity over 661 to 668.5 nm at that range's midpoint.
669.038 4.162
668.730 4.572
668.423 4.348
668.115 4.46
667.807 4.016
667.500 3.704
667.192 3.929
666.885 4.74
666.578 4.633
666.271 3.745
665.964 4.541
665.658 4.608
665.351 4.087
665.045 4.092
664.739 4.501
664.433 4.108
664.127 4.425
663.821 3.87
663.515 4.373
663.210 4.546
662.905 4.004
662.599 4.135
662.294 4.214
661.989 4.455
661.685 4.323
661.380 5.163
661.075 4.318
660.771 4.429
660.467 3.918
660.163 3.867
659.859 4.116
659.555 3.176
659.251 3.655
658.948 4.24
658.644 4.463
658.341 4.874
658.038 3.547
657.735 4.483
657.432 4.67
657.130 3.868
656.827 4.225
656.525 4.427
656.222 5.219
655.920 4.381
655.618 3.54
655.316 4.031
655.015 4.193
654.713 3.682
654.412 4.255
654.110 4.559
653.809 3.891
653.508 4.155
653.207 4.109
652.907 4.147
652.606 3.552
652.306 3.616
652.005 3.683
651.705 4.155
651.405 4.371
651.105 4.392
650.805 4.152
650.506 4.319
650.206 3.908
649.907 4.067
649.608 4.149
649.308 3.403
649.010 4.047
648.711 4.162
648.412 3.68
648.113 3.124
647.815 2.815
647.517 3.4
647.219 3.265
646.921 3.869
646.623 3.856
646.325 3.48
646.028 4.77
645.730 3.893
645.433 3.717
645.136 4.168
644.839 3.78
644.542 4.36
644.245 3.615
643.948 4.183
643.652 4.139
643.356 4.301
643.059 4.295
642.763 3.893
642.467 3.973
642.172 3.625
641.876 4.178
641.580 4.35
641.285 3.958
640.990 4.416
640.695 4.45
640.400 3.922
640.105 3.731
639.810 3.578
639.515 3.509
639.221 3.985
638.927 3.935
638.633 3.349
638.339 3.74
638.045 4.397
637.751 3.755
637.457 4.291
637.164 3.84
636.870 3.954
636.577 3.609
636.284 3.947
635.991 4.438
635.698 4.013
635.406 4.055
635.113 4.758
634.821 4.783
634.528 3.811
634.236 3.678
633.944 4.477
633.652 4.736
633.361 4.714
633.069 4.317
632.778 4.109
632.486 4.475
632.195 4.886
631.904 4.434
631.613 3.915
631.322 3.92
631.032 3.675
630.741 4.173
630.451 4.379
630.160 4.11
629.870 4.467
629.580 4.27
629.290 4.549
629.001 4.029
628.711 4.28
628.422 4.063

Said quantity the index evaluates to 0.12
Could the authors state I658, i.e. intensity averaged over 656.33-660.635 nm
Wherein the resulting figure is 4.12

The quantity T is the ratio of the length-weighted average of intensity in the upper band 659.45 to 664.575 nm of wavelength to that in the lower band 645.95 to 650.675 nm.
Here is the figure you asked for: 1.12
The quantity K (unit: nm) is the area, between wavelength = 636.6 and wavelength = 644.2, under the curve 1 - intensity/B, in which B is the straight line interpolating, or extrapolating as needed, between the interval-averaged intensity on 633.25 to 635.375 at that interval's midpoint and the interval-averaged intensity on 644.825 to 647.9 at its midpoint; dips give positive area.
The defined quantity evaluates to 0.16 nm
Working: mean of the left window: 4.4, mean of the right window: 3.75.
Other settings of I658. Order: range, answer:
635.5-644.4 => 3.98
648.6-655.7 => 4.03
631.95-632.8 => 4.54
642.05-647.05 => 4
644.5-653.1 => 3.87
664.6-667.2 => 4.34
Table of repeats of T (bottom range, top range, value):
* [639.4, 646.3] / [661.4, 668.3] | 1.06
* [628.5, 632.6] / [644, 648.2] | 0.88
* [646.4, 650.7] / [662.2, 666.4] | 1.14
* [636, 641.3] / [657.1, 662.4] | 1.08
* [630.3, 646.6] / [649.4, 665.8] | 1.02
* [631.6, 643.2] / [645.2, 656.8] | 0.96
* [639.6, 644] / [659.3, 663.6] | 1.04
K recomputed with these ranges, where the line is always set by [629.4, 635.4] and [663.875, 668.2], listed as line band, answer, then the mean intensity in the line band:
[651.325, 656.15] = 0.26 nm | 4.03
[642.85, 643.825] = 0.01 nm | 4.22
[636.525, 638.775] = 0.22 nm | 3.88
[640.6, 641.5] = 0.00 nm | 4.27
